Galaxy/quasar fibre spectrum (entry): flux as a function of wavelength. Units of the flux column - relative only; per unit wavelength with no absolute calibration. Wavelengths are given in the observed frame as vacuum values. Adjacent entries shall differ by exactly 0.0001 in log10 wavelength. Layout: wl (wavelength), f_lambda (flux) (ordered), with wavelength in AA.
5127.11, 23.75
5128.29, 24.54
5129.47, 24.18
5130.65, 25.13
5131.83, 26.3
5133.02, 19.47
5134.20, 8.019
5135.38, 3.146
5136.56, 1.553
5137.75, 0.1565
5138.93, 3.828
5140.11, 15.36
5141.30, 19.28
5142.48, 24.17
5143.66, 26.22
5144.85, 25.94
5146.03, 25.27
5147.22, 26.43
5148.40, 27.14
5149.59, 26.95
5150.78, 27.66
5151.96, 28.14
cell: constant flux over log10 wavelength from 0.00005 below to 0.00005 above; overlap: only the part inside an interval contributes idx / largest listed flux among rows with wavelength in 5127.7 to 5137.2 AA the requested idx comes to 26.3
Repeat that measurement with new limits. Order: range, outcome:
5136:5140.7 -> 15.36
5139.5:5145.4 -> 26.22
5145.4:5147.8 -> 26.43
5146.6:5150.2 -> 27.14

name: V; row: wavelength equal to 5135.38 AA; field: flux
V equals 3.146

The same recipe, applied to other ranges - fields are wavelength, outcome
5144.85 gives 25.94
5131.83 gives 26.3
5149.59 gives 26.95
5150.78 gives 27.66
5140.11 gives 15.36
